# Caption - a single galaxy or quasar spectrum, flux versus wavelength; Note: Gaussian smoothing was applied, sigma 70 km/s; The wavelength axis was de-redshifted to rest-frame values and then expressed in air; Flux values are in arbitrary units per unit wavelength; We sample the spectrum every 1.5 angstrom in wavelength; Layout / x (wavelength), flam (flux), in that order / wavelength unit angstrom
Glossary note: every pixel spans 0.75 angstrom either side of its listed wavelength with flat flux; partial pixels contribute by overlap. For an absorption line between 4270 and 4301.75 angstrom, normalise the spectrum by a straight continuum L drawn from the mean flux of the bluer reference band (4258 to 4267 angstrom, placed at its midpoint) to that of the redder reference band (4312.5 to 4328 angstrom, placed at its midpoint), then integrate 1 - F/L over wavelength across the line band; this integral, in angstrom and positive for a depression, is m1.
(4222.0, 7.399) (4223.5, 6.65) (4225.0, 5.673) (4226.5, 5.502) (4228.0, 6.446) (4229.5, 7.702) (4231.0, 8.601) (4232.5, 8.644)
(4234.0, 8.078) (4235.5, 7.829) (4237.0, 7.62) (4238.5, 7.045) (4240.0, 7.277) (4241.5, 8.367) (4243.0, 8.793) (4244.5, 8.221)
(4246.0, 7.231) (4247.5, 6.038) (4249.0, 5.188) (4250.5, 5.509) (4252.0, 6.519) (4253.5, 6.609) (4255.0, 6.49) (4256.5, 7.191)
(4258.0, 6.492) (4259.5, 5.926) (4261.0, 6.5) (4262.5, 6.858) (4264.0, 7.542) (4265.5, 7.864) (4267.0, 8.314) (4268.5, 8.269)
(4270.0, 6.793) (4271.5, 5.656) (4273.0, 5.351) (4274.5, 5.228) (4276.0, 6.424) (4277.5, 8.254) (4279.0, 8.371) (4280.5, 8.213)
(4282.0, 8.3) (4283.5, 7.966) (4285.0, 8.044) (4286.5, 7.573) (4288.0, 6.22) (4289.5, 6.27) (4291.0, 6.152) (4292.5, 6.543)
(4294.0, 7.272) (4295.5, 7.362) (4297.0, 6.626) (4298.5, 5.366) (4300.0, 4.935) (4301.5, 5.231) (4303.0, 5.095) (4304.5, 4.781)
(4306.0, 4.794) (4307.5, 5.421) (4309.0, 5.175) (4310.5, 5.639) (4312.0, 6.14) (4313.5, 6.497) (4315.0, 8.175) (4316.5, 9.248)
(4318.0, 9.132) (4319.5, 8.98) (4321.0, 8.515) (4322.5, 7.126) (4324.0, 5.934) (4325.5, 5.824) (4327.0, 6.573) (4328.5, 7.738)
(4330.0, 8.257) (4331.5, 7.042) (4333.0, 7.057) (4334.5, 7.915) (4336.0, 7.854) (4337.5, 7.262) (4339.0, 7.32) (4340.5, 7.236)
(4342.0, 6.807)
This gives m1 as 2.1 angstrom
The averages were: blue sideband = 7.02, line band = 6.76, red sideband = 7.58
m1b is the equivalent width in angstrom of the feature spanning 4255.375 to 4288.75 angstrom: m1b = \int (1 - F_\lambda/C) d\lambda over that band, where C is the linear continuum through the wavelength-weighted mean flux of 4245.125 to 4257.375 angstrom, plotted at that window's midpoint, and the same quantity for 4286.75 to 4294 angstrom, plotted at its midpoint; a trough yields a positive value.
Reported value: -3.7 angstrom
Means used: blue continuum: 6.37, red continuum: 6.49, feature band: 7.14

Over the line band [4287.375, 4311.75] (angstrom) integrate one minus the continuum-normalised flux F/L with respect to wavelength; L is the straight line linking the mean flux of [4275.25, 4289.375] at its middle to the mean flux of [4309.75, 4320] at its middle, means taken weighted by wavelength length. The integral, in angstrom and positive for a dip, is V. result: 5.9 angstrom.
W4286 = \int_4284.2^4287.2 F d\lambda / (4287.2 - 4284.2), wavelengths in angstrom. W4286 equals 7.82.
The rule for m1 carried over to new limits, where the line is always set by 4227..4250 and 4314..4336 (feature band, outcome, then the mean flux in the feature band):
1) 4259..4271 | 0.47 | 7.25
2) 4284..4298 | 1.32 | 6.89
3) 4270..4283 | 1.01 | 6.98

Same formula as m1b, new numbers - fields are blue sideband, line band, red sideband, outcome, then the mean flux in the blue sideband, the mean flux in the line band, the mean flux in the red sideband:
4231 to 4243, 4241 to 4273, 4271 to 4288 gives 2.8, 7.94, 6.92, 7.2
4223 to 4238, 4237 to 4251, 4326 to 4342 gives 0.3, 7.28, 7.13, 7.37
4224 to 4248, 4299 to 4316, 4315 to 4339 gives 4.3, 7.45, 5.68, 7.64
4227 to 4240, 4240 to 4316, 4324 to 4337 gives 7.9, 7.68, 6.69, 7.2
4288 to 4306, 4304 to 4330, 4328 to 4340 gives -0.2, 5.93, 6.87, 7.55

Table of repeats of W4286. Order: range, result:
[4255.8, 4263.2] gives 6.59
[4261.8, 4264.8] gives 7.22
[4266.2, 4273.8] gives 6.87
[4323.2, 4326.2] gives 5.9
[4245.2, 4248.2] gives 6.67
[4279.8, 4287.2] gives 8.02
